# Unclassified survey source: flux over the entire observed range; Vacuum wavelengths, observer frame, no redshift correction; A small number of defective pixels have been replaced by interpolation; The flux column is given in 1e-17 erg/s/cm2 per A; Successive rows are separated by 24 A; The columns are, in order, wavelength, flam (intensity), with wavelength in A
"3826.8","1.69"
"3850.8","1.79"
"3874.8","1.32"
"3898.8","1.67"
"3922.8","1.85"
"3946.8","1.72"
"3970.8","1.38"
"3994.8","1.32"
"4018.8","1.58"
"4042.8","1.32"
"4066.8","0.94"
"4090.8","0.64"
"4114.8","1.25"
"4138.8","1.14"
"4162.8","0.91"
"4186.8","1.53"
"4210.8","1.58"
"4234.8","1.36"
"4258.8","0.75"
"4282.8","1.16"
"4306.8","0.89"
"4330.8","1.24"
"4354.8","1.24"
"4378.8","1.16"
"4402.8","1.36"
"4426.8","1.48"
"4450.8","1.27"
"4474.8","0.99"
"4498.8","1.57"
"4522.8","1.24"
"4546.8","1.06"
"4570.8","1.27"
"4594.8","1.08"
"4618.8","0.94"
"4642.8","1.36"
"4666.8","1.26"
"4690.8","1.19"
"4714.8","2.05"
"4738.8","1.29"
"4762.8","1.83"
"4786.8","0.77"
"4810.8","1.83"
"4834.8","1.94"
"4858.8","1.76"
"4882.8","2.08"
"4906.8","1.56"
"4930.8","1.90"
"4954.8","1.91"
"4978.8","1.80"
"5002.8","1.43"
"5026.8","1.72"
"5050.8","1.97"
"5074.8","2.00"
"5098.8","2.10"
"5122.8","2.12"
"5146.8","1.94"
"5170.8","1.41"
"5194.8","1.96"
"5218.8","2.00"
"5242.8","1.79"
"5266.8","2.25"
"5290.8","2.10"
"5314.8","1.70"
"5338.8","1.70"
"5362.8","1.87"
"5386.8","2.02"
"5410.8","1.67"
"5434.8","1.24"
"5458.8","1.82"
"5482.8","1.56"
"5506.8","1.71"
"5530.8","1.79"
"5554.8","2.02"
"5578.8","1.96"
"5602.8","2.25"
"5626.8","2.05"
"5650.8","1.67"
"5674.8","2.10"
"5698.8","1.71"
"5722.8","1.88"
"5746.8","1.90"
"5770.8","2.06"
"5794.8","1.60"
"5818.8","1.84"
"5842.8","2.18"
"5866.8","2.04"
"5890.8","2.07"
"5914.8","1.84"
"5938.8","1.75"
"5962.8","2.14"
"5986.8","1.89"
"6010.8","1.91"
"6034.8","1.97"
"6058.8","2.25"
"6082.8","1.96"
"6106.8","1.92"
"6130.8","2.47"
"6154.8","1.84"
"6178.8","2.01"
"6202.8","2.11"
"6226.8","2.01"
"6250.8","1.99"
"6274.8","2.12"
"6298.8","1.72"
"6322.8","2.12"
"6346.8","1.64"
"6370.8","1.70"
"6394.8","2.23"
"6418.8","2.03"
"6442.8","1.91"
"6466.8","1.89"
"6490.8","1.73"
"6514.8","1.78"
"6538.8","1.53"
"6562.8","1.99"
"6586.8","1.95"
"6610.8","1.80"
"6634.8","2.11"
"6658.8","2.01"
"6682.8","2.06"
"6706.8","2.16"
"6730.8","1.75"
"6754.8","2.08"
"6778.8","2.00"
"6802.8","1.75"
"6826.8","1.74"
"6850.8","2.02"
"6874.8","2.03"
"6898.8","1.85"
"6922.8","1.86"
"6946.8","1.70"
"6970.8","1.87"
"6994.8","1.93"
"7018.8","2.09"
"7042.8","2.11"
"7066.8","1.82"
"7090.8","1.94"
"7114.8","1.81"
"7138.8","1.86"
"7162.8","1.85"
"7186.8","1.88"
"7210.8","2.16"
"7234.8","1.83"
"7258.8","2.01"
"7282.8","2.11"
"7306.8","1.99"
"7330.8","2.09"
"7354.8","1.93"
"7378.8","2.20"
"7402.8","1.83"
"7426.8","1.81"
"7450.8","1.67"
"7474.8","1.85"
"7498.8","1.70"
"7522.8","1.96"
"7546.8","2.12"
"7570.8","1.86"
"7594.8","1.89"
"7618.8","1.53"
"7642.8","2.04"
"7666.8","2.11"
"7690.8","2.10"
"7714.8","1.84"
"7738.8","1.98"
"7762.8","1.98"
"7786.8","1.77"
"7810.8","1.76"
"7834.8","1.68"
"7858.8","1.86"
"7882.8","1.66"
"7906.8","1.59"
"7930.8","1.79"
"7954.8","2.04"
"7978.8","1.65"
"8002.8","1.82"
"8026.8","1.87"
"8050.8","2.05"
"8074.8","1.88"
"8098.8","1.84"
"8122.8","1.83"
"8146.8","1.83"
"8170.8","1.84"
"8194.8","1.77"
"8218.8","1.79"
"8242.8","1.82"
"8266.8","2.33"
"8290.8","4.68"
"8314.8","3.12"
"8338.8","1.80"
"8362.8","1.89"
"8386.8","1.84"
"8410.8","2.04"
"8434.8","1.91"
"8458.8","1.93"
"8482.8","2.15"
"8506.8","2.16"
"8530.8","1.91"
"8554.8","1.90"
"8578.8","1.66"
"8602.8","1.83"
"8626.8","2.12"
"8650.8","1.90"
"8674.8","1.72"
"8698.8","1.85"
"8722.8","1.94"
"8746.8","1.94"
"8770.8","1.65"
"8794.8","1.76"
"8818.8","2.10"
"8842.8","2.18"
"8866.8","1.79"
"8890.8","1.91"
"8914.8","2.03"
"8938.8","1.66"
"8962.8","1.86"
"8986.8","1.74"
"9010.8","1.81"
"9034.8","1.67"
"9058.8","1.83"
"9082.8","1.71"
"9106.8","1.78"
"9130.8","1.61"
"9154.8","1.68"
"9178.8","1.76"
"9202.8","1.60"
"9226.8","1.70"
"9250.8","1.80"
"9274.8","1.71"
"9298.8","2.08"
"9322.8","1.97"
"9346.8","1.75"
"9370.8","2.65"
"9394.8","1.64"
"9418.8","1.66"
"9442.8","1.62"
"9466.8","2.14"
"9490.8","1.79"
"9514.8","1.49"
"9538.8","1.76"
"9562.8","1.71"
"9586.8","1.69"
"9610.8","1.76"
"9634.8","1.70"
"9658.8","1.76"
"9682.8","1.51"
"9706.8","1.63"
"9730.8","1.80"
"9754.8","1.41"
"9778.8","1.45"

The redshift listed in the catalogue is 0.26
